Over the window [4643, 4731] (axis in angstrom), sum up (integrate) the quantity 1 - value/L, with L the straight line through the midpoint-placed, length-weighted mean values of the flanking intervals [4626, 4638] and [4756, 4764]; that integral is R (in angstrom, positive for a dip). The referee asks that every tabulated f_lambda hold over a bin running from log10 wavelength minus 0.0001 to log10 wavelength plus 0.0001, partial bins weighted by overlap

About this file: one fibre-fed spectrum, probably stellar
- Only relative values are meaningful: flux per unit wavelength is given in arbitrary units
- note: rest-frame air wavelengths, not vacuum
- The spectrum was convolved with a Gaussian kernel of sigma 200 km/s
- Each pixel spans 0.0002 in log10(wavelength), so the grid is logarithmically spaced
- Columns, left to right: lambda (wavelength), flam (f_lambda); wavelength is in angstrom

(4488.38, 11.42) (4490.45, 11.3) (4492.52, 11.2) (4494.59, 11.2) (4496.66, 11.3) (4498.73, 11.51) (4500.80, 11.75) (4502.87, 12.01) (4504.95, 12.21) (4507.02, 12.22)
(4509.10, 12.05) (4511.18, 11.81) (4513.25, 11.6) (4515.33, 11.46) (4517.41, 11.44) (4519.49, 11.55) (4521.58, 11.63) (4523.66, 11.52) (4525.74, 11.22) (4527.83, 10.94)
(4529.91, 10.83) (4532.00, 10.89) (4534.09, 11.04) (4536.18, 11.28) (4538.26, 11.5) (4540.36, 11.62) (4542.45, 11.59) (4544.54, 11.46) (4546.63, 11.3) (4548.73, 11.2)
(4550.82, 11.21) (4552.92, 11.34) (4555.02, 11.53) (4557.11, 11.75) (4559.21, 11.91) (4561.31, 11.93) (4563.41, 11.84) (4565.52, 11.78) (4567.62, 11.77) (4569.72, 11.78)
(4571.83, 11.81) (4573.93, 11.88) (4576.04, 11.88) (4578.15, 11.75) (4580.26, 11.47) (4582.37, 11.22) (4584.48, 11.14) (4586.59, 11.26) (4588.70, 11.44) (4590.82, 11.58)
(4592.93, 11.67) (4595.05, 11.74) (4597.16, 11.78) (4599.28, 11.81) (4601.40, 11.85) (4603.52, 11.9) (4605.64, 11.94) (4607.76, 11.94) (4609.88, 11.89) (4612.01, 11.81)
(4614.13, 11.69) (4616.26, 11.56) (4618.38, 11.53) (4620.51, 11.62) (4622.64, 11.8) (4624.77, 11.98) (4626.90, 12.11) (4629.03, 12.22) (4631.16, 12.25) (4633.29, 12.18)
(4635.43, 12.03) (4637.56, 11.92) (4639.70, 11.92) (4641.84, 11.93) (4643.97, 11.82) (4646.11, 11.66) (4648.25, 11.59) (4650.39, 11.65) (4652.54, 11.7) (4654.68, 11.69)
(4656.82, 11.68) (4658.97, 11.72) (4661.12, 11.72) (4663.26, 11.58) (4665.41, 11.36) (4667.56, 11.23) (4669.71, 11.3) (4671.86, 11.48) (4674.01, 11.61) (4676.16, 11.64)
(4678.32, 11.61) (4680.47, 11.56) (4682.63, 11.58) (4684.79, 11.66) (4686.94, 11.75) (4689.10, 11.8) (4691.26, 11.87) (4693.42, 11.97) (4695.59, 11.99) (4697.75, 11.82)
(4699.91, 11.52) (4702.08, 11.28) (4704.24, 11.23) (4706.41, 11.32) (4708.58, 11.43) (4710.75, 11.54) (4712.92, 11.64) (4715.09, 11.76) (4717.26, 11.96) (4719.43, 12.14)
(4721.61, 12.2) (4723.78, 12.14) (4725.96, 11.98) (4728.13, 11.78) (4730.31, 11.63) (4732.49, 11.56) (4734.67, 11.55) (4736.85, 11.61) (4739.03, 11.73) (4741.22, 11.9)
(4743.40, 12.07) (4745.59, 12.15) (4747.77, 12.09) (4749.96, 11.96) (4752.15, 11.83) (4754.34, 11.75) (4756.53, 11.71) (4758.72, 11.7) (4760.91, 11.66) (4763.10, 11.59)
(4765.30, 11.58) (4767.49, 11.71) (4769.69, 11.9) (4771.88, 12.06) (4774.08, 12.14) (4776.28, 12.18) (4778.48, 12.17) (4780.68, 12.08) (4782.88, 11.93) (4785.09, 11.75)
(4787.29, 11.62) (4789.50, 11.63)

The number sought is 1.9 angstrom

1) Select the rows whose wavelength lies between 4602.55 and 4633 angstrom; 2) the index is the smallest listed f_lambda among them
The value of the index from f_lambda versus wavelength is 11.53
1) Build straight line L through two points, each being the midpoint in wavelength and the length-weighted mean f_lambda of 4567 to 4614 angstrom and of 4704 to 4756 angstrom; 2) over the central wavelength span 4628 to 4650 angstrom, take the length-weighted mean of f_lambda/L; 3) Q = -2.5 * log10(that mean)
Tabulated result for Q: -0.02 mag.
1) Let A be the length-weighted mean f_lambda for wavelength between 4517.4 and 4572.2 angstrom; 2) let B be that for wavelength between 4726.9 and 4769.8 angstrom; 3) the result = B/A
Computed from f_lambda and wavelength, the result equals 1.03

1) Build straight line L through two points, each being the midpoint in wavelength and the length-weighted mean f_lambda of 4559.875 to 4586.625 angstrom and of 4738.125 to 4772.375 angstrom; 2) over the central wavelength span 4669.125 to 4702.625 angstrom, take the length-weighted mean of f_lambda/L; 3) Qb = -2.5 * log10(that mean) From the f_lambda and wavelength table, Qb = 0.01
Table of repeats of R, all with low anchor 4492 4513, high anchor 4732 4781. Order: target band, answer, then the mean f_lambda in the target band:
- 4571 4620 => 0.44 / 11.7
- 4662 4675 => 0.42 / 11.4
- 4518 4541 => 0.94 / 11.3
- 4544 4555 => 0.42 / 11.3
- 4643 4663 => 0.20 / 11.7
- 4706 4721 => 0.15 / 11.7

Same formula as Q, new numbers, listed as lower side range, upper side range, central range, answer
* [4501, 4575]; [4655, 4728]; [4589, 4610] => -0.017 mag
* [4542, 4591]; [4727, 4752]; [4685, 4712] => 0.013 mag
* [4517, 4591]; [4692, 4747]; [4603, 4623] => -0.017 mag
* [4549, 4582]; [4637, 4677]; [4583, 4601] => 0.011 mag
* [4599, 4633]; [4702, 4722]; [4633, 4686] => 0.010 mag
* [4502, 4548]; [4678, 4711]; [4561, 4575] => -0.027 mag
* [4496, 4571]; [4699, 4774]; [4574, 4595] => 0.008 mag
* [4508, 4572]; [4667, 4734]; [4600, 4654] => -0.024 mag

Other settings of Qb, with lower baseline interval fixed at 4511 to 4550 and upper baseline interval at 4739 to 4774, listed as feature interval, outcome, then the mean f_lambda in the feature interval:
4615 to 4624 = -0.008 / 11.6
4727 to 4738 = 0.015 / 11.6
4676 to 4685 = 0.008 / 11.6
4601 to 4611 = -0.036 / 11.9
